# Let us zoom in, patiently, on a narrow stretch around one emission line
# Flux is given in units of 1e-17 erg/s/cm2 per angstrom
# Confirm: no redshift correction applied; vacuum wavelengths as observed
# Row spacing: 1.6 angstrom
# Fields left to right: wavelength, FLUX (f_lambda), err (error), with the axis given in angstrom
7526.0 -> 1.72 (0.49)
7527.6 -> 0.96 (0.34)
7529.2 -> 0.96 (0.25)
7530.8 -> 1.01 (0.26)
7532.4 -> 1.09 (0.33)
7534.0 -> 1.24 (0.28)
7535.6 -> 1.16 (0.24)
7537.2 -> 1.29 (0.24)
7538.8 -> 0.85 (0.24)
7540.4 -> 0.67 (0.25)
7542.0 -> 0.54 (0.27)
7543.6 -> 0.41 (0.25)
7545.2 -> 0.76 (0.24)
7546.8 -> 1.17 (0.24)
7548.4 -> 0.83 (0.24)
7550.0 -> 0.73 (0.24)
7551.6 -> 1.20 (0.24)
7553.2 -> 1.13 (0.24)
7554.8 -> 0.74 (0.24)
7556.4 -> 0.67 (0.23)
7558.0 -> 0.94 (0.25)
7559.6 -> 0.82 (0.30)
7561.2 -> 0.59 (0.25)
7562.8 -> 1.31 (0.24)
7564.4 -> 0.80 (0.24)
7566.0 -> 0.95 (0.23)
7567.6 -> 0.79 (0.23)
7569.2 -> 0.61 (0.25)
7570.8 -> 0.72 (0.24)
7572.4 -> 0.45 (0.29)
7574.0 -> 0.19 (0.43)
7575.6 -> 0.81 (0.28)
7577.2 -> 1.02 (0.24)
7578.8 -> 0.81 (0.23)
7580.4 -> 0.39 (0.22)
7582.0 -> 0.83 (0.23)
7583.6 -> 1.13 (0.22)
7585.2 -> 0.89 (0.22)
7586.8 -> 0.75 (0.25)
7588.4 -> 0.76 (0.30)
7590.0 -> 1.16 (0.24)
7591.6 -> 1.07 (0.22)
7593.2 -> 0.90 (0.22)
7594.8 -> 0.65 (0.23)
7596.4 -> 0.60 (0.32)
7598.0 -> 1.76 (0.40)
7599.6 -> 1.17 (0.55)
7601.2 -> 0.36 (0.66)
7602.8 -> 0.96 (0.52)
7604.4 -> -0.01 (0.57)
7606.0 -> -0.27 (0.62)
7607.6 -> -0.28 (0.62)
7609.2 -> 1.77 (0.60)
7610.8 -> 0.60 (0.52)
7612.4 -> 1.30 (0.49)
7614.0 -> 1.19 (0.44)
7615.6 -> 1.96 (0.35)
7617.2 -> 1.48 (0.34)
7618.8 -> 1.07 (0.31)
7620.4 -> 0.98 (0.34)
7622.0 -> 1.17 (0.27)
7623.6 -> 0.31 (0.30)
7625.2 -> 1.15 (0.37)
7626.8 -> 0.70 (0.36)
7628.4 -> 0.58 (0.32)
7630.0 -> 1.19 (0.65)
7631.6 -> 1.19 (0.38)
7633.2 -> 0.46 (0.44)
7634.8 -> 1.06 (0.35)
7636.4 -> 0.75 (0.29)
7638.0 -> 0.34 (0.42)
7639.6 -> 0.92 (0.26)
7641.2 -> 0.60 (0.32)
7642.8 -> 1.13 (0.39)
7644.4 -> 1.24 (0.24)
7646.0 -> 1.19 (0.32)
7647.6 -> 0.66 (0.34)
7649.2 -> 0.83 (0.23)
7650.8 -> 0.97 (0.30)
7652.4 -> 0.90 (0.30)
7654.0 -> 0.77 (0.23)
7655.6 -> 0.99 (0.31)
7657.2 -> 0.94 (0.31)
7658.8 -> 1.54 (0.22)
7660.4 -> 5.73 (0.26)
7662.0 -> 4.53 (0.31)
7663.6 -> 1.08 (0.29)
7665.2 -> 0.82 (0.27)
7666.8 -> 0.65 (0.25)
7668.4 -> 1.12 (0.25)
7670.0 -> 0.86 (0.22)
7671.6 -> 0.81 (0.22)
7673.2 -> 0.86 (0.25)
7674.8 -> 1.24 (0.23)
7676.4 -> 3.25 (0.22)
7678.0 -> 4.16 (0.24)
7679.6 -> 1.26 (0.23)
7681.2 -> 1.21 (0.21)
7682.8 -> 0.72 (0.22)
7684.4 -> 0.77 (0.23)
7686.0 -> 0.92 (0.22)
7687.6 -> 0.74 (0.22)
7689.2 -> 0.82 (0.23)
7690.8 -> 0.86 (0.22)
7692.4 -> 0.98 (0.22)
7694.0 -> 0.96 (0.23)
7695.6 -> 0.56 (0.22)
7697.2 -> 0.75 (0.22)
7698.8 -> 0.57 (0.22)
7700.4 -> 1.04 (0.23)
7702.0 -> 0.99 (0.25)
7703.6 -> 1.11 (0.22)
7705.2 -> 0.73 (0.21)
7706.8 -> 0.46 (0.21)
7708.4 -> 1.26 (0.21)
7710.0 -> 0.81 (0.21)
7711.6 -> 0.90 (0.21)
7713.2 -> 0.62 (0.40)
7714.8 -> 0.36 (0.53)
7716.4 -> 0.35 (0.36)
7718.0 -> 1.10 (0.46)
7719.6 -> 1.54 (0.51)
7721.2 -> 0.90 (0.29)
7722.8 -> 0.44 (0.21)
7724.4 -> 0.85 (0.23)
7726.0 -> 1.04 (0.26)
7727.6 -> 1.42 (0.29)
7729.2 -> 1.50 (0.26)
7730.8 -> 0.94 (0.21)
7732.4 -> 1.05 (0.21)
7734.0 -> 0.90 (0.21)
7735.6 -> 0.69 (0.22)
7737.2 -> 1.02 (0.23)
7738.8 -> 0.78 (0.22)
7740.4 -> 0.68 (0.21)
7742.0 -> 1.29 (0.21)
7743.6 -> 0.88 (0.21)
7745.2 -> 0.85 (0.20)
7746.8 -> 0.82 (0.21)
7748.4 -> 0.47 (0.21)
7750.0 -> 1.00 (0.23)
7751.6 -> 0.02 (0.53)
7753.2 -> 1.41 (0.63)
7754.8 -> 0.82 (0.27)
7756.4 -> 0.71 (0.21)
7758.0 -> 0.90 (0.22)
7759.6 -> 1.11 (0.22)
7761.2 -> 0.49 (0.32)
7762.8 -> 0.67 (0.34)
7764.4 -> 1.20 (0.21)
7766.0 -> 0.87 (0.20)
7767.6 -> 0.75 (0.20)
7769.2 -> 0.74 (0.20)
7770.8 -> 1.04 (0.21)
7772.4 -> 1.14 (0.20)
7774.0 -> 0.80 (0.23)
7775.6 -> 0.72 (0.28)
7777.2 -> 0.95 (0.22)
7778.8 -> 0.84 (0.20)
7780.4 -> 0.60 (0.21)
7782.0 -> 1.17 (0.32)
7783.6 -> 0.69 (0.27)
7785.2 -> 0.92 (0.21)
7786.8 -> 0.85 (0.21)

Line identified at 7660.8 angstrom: [S II]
